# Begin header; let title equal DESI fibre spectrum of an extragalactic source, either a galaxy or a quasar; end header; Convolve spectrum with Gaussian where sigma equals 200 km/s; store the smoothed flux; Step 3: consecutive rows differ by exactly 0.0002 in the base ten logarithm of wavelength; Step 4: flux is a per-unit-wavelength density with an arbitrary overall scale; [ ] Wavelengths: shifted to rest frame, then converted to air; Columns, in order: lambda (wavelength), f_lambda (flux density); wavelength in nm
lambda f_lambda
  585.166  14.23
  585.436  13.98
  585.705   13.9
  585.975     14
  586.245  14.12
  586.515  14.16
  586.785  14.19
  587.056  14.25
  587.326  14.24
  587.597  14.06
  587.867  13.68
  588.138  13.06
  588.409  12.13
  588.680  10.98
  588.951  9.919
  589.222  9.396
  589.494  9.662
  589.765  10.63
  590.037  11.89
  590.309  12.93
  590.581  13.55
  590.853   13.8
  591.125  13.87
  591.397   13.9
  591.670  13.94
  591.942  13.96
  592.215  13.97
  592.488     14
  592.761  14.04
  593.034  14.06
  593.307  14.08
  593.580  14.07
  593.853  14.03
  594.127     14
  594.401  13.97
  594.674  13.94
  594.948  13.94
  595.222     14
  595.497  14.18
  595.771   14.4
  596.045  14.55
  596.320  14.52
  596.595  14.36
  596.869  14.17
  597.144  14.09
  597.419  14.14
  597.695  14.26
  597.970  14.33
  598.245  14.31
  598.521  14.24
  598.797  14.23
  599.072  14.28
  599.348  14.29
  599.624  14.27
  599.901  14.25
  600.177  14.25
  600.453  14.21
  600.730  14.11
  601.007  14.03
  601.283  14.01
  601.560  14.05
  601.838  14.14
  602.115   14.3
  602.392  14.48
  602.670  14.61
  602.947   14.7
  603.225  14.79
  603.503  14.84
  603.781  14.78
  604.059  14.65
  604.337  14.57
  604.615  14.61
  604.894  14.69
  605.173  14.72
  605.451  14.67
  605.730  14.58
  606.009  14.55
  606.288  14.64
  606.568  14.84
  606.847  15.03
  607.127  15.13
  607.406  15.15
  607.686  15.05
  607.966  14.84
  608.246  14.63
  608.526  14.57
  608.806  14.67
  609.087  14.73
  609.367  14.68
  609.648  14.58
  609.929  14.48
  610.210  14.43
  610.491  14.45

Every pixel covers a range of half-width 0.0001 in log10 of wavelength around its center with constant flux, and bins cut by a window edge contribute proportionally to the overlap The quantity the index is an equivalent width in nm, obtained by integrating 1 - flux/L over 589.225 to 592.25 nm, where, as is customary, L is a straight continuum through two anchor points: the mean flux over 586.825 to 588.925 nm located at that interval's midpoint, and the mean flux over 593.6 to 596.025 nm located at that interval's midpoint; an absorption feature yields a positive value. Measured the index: 0.173 nm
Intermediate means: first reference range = 13.1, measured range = 12.7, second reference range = 14.1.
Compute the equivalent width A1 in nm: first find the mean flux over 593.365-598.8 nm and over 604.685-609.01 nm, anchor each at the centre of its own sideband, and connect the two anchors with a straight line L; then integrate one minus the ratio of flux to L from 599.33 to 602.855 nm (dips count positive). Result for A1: 0.05 nm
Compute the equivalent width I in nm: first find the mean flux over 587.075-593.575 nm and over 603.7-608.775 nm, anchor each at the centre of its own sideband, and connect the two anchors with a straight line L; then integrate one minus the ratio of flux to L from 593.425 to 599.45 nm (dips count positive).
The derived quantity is -0.254 nm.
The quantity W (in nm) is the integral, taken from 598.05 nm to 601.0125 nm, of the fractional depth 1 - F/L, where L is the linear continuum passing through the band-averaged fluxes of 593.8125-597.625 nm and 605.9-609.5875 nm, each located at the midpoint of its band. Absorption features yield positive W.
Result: 0.03 nm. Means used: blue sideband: 14.2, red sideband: 14.8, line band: 14.2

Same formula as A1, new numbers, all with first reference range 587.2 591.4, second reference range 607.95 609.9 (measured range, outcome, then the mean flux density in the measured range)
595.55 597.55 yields -0.17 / 14.3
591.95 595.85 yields -0.36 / 14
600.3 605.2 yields -0.19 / 14.5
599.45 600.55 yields -0.05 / 14.2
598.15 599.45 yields -0.08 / 14.3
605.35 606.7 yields -0.03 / 14.6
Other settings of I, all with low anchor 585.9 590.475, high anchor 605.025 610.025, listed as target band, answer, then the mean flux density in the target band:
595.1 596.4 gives -0.090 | 14.3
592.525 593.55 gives -0.076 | 14.1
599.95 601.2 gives -0.018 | 14.2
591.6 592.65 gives -0.080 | 14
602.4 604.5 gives -0.060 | 14.7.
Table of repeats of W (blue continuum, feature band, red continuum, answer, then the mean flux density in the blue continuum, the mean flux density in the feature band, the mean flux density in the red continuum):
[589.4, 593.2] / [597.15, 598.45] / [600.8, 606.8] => -0.03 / 13.2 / 14.2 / 14.5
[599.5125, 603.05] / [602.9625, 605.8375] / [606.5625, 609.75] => -0.03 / 14.3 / 14.7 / 14.8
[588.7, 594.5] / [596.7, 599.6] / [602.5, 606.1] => -0.08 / 13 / 14.2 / 14.7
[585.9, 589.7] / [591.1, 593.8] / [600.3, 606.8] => -0.16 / 12.6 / 14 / 14.5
